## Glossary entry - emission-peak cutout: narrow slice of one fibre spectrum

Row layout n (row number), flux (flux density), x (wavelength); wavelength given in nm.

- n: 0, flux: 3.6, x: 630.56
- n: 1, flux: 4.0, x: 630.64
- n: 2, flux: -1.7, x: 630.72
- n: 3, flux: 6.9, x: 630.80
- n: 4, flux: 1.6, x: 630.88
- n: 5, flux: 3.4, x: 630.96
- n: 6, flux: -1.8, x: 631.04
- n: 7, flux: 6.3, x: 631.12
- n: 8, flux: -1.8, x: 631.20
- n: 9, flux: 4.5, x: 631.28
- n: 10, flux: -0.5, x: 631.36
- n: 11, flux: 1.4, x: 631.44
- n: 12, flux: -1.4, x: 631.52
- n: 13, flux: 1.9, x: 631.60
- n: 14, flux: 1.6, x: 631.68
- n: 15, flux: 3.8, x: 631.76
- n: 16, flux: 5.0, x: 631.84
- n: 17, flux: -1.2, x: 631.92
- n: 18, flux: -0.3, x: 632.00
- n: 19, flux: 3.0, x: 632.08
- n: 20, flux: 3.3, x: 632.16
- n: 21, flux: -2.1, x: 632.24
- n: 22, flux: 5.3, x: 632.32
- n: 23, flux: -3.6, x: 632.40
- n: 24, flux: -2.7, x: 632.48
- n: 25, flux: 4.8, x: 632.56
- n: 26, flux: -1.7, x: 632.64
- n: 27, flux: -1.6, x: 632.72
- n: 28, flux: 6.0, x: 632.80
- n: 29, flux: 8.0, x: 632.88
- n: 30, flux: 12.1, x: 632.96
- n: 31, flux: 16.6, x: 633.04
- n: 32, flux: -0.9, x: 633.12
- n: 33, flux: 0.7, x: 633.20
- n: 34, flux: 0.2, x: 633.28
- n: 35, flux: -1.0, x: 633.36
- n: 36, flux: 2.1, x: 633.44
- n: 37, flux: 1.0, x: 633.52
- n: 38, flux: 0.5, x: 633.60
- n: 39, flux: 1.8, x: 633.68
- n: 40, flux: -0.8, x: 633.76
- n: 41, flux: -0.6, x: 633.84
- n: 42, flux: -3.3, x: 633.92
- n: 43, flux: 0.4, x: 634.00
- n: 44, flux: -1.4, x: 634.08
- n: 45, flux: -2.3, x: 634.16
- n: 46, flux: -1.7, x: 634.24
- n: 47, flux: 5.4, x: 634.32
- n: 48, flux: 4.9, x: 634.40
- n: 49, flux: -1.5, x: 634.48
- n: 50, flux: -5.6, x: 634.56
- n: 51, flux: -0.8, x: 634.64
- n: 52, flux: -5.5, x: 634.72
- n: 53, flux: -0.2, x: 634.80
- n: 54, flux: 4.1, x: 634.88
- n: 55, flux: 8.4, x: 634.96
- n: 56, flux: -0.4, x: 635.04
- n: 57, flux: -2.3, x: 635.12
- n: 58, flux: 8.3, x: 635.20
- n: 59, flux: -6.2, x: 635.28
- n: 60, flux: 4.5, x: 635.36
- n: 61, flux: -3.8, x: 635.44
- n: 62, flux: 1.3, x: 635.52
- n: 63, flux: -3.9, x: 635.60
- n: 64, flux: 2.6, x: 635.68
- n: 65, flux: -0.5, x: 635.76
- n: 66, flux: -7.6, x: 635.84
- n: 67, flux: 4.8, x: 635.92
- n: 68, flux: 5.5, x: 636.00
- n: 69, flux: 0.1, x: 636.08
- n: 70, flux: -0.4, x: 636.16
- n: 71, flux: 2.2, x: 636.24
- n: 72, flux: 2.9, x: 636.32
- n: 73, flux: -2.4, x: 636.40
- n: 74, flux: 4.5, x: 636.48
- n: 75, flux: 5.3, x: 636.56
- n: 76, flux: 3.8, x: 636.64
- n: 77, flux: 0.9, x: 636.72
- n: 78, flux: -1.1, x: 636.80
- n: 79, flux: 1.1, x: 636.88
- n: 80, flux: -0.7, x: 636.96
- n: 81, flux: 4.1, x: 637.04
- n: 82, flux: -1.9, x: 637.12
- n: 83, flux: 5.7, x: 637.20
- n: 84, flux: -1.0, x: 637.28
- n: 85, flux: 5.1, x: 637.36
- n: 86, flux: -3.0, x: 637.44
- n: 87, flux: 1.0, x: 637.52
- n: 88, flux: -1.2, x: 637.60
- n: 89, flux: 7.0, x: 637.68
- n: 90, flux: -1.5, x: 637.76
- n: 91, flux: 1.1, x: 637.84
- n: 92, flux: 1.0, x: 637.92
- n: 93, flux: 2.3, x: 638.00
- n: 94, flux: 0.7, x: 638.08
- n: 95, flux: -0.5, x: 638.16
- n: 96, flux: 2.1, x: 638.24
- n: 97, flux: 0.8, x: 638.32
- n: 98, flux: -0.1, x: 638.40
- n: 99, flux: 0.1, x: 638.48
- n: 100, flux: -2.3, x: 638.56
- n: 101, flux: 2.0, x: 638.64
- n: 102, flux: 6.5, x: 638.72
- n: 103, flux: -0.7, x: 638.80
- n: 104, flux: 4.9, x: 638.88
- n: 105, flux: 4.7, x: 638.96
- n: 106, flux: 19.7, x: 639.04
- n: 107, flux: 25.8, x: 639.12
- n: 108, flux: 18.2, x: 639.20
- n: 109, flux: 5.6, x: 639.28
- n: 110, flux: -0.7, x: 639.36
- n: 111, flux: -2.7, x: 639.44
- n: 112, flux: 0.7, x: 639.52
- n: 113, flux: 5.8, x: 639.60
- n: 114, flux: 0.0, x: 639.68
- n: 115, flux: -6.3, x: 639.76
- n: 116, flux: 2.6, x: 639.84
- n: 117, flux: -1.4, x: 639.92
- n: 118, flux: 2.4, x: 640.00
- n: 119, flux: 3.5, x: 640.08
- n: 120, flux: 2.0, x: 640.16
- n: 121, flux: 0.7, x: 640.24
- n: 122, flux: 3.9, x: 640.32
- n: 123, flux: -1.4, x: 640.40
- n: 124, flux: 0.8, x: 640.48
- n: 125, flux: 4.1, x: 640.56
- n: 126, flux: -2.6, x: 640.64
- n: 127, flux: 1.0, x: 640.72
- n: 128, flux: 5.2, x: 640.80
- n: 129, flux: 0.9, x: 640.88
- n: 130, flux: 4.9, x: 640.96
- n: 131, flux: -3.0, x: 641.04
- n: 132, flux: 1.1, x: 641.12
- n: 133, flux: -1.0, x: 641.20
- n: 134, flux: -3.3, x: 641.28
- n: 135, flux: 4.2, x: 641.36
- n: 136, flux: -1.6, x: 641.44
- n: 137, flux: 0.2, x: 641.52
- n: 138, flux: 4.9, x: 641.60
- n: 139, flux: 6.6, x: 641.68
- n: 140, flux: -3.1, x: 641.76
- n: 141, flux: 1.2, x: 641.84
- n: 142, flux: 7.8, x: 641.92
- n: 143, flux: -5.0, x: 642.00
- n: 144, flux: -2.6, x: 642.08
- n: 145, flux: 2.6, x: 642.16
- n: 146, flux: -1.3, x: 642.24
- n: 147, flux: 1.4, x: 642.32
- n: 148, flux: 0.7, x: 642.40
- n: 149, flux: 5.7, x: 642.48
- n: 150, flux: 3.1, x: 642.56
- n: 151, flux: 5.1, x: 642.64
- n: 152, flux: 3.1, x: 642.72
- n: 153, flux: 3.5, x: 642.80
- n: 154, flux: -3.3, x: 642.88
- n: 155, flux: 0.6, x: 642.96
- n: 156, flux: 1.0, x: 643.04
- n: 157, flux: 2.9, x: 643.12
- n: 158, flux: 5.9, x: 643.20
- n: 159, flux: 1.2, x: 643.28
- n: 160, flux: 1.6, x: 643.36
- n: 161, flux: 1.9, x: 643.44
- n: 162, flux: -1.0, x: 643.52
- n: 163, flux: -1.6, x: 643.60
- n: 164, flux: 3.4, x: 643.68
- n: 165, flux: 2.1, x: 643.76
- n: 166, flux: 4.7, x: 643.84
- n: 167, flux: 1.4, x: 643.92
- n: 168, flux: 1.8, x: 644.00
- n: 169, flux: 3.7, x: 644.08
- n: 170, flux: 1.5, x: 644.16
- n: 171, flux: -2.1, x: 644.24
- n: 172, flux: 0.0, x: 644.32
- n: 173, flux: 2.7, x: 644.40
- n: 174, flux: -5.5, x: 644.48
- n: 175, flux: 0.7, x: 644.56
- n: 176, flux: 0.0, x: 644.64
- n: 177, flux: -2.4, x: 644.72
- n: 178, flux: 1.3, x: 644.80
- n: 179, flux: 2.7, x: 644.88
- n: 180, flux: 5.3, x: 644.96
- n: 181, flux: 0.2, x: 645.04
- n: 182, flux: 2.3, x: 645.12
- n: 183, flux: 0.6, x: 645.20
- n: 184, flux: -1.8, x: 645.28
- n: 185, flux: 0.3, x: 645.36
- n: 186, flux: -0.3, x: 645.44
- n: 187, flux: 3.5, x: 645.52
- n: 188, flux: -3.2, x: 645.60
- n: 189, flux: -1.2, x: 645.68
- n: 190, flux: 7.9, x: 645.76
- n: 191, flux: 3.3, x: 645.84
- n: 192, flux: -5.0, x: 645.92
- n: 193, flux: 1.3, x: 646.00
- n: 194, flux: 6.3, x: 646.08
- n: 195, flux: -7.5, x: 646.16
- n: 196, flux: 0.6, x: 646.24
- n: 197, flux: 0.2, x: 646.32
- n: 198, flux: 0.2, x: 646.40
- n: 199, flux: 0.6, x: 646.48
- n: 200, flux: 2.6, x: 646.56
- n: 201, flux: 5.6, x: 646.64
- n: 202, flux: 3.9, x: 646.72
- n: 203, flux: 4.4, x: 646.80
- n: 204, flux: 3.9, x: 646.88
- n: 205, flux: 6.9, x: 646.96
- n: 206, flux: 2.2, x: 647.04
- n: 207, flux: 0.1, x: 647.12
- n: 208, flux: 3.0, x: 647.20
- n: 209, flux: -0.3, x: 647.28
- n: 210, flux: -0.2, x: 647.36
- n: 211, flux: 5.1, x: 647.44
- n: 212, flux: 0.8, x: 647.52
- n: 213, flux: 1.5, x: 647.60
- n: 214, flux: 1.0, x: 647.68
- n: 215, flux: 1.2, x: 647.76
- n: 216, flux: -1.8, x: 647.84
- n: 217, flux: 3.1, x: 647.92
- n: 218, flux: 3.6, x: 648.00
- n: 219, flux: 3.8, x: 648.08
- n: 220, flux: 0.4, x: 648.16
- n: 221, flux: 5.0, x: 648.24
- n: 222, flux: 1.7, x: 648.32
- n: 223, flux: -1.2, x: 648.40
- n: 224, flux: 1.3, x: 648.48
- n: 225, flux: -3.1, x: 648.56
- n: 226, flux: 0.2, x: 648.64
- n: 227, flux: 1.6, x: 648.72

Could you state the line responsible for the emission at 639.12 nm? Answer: [O III] 5007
